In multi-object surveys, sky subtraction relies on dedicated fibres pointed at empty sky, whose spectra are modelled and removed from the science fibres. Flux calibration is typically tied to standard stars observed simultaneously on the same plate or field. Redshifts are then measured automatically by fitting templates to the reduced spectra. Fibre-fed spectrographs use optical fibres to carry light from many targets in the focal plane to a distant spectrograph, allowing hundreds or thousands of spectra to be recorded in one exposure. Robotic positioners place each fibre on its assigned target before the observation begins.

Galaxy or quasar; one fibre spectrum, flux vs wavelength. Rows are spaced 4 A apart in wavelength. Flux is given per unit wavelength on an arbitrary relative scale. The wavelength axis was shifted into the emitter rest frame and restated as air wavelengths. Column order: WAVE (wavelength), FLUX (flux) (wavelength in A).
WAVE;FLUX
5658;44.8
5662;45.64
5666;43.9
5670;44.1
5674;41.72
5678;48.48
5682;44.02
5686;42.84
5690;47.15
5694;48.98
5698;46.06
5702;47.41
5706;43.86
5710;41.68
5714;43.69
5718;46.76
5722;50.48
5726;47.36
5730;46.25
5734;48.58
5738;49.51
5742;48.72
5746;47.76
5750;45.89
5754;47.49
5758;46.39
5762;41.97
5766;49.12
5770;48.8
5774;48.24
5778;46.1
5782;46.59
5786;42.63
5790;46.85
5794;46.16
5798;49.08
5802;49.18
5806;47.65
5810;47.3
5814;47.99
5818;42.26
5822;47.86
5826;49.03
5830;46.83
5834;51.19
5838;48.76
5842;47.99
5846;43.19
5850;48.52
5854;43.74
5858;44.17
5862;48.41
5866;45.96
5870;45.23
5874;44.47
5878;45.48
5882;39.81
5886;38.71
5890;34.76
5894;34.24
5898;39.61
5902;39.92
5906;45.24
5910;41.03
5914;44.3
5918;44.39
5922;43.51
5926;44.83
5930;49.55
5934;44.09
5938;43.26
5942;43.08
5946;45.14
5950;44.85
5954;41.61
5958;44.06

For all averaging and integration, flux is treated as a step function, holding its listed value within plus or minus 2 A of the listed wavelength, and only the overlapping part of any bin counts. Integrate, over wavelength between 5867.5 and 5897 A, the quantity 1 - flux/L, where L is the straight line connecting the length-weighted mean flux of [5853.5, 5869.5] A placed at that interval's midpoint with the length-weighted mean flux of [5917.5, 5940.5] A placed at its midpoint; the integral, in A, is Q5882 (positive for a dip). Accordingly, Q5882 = 3.3 A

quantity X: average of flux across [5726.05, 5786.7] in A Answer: 47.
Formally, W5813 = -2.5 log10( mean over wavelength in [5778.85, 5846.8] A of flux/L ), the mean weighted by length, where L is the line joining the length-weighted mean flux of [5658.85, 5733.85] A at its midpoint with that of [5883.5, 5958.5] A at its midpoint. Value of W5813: -0.08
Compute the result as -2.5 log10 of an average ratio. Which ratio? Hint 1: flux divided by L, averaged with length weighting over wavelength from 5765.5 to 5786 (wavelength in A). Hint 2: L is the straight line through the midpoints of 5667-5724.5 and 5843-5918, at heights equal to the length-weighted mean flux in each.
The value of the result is -0.07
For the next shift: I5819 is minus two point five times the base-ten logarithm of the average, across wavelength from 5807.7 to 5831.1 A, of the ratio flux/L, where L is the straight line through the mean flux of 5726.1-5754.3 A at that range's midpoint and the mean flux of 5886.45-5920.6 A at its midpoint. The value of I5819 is -0.06 mag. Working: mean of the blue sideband 47.7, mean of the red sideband 40.4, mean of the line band 46.9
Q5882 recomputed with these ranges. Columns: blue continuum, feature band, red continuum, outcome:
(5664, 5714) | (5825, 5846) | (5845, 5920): -2.4 A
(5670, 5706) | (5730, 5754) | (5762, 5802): -0.8 A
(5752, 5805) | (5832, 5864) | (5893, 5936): -1.5 A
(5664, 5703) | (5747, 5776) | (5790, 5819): -0.2 A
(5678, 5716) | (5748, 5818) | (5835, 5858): -1.3 A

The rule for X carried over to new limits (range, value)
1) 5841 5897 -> 43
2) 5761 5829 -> 46.9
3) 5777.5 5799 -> 46.1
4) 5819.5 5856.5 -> 47.3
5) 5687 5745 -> 46.8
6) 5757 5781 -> 46.8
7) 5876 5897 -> 38.6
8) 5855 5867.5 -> 46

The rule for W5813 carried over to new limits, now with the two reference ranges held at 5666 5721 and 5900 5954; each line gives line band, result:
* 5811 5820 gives -0.019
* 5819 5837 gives -0.090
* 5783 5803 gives -0.047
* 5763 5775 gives -0.079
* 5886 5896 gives 0.242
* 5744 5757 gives -0.050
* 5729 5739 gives -0.074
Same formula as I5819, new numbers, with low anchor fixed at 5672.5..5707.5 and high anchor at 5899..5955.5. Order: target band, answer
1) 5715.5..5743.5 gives -0.06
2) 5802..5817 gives -0.06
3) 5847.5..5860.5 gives -0.03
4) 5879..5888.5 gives 0.12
